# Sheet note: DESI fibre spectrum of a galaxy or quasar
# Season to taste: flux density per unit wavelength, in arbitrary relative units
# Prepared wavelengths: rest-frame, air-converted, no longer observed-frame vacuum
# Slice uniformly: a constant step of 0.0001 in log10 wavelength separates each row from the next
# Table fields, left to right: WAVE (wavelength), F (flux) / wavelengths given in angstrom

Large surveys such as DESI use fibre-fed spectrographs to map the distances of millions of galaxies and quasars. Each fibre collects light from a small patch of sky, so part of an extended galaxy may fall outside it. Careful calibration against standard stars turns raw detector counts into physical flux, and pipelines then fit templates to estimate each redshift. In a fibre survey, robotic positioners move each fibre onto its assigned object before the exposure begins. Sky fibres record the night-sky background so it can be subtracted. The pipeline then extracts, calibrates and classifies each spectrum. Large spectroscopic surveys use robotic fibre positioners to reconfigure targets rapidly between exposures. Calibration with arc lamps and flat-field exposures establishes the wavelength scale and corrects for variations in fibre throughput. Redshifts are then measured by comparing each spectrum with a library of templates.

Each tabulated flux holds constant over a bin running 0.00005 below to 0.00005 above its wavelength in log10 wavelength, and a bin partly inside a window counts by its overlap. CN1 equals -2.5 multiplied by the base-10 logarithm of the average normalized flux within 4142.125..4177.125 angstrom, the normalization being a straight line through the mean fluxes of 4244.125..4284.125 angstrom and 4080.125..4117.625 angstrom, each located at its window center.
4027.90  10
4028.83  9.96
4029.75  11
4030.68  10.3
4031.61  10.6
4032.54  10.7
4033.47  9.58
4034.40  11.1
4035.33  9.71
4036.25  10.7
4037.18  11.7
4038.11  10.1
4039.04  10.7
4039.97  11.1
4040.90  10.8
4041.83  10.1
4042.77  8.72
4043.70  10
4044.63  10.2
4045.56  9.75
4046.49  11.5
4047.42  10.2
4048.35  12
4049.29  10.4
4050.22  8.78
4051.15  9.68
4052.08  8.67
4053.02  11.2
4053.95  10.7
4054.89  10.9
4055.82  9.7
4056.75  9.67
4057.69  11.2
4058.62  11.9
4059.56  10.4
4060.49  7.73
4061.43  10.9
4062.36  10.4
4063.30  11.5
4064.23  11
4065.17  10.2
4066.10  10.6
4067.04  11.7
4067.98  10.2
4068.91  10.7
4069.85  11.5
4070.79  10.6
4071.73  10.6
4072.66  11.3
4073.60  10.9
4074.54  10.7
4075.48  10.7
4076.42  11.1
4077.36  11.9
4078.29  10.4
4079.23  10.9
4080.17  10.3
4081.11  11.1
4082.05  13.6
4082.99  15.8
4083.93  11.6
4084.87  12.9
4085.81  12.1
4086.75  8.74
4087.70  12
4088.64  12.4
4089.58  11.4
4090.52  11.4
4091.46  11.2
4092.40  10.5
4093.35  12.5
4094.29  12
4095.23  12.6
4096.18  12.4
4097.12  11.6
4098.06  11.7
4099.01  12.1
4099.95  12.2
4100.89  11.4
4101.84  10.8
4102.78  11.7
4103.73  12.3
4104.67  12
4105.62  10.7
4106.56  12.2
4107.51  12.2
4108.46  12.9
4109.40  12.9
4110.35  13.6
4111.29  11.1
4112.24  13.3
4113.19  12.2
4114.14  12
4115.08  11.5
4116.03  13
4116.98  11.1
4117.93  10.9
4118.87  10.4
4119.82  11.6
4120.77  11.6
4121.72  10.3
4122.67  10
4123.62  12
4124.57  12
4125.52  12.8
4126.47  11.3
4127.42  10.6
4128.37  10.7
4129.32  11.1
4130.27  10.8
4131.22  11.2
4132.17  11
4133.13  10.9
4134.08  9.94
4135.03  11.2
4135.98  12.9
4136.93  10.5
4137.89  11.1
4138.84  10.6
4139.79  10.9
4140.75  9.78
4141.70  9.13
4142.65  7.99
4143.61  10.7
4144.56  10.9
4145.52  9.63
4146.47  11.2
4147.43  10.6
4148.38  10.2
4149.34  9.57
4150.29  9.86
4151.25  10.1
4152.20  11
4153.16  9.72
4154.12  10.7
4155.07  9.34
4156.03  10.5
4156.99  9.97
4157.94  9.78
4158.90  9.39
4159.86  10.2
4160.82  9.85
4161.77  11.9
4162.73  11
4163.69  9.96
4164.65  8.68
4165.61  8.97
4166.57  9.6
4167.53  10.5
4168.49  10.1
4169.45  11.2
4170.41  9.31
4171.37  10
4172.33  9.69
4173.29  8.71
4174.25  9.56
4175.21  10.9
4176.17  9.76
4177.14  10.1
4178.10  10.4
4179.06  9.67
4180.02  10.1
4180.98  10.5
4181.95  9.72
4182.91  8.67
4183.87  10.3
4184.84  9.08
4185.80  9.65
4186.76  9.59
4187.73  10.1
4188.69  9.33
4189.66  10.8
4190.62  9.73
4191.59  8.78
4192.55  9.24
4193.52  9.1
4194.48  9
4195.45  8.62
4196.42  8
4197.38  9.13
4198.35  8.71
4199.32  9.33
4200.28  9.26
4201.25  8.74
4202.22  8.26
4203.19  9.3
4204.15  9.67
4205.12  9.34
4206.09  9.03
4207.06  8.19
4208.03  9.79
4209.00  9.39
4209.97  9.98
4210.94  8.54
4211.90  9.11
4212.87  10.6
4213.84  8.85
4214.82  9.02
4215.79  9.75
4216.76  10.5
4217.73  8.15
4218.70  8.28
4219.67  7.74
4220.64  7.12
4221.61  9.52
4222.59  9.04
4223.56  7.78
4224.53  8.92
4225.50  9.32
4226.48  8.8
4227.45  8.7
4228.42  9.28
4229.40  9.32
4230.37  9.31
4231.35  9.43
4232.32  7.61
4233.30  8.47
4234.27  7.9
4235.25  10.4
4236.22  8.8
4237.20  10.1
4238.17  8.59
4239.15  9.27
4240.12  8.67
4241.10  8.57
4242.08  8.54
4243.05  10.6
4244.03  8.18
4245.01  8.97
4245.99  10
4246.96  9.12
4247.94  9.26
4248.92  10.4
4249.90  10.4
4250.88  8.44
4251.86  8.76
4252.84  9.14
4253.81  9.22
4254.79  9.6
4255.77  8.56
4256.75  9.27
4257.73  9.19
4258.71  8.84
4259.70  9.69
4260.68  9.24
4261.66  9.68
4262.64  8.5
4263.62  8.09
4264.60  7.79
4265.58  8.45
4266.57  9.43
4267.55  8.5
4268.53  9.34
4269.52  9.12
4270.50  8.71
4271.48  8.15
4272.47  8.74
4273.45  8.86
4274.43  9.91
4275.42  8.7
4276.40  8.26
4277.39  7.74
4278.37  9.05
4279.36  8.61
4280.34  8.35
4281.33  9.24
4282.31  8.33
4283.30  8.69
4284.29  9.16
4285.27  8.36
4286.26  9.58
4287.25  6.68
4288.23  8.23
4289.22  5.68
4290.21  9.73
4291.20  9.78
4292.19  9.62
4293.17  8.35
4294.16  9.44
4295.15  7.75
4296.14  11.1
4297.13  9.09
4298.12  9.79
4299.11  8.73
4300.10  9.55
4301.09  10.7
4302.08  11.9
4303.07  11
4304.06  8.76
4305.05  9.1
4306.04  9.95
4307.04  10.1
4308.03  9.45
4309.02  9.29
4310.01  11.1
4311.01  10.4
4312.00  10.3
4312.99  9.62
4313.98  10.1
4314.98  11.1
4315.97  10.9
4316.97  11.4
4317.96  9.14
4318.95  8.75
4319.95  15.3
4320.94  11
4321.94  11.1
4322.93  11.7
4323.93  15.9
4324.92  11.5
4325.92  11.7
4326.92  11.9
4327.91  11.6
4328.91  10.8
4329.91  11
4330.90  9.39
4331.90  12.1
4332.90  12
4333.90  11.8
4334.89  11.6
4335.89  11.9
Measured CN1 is 0.09 mag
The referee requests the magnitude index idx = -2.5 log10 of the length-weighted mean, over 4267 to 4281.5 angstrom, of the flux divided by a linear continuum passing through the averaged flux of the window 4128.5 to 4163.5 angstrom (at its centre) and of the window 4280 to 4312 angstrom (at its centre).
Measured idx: 0.086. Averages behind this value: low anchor 10.4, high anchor 9.3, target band 8.74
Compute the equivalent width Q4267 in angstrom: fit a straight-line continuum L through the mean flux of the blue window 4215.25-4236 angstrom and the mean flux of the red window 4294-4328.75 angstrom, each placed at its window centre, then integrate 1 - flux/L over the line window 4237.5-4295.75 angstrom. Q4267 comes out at 4.7 angstrom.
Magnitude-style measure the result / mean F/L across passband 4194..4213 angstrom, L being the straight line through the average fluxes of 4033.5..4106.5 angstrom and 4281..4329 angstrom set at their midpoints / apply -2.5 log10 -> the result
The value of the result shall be 0.155 mag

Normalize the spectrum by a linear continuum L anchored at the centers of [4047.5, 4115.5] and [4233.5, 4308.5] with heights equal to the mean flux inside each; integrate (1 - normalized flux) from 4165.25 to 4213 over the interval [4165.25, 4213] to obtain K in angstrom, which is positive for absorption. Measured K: 2.6 angstrom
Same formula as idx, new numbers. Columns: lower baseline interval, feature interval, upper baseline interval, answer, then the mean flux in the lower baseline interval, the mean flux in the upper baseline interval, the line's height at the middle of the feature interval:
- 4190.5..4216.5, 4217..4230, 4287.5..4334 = 0.08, 9.13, 10.4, 9.36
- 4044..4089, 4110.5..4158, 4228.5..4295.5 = -0.07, 10.9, 8.89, 10.2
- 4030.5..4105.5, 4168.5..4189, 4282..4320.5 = 0.06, 11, 9.65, 10.4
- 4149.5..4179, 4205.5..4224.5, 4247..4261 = 0.07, 10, 9.28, 9.6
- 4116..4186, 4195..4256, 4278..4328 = 0.13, 10.4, 9.95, 10.2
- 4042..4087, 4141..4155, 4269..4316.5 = 0.02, 10.8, 9.27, 10.2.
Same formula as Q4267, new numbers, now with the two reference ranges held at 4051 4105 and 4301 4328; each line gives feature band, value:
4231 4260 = 4.9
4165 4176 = 1.2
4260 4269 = 1.8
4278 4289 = 2.4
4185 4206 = 3.5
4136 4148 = 0.8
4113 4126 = -0.4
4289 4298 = 1.5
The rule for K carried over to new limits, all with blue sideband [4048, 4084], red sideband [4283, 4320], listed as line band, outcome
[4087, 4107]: -1.98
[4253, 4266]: 1.18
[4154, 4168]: 0.46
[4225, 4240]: 1.45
